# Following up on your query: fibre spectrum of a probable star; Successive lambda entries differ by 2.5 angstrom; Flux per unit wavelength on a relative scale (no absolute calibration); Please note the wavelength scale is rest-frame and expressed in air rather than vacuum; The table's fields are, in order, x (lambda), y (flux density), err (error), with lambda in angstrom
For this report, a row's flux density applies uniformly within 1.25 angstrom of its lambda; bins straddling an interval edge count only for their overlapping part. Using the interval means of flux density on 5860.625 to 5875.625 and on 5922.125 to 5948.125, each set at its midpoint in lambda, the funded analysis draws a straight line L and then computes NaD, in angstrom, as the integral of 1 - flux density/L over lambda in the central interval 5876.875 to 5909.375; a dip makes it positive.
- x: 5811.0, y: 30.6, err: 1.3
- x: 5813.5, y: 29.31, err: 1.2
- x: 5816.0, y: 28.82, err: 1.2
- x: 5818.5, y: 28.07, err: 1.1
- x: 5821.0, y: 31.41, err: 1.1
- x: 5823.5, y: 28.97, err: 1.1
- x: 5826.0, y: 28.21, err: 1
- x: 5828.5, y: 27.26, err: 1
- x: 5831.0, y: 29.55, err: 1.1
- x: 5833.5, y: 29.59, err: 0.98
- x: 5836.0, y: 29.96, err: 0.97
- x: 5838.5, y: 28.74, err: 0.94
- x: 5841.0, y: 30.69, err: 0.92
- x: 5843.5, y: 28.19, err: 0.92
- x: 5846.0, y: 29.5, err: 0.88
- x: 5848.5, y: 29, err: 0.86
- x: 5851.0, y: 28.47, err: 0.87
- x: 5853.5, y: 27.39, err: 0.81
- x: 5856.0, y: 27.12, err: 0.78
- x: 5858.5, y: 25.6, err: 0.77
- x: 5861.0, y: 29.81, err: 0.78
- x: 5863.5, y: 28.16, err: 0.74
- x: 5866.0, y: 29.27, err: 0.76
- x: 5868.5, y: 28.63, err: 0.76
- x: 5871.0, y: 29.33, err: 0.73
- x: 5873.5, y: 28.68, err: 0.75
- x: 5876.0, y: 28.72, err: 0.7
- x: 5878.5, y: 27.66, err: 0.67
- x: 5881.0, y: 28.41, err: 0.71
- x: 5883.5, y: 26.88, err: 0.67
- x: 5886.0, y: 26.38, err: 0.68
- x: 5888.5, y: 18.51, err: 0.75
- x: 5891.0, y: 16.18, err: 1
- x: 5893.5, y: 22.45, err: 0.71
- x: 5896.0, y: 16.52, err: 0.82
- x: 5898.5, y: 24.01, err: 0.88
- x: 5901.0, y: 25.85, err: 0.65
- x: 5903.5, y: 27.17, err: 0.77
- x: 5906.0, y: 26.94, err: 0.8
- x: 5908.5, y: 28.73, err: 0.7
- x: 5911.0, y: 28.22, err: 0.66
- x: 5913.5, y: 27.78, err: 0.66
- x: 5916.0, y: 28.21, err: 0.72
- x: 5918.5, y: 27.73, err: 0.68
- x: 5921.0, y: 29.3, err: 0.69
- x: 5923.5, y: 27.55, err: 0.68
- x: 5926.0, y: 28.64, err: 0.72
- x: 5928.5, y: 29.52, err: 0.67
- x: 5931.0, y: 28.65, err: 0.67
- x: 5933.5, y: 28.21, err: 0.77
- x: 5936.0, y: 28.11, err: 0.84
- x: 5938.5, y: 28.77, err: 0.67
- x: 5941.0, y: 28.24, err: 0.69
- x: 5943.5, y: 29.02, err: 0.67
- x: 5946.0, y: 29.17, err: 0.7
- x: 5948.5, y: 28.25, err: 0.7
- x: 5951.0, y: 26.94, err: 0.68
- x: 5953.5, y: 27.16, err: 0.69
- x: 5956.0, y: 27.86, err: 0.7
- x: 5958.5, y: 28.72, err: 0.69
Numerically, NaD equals 5.09 angstrom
